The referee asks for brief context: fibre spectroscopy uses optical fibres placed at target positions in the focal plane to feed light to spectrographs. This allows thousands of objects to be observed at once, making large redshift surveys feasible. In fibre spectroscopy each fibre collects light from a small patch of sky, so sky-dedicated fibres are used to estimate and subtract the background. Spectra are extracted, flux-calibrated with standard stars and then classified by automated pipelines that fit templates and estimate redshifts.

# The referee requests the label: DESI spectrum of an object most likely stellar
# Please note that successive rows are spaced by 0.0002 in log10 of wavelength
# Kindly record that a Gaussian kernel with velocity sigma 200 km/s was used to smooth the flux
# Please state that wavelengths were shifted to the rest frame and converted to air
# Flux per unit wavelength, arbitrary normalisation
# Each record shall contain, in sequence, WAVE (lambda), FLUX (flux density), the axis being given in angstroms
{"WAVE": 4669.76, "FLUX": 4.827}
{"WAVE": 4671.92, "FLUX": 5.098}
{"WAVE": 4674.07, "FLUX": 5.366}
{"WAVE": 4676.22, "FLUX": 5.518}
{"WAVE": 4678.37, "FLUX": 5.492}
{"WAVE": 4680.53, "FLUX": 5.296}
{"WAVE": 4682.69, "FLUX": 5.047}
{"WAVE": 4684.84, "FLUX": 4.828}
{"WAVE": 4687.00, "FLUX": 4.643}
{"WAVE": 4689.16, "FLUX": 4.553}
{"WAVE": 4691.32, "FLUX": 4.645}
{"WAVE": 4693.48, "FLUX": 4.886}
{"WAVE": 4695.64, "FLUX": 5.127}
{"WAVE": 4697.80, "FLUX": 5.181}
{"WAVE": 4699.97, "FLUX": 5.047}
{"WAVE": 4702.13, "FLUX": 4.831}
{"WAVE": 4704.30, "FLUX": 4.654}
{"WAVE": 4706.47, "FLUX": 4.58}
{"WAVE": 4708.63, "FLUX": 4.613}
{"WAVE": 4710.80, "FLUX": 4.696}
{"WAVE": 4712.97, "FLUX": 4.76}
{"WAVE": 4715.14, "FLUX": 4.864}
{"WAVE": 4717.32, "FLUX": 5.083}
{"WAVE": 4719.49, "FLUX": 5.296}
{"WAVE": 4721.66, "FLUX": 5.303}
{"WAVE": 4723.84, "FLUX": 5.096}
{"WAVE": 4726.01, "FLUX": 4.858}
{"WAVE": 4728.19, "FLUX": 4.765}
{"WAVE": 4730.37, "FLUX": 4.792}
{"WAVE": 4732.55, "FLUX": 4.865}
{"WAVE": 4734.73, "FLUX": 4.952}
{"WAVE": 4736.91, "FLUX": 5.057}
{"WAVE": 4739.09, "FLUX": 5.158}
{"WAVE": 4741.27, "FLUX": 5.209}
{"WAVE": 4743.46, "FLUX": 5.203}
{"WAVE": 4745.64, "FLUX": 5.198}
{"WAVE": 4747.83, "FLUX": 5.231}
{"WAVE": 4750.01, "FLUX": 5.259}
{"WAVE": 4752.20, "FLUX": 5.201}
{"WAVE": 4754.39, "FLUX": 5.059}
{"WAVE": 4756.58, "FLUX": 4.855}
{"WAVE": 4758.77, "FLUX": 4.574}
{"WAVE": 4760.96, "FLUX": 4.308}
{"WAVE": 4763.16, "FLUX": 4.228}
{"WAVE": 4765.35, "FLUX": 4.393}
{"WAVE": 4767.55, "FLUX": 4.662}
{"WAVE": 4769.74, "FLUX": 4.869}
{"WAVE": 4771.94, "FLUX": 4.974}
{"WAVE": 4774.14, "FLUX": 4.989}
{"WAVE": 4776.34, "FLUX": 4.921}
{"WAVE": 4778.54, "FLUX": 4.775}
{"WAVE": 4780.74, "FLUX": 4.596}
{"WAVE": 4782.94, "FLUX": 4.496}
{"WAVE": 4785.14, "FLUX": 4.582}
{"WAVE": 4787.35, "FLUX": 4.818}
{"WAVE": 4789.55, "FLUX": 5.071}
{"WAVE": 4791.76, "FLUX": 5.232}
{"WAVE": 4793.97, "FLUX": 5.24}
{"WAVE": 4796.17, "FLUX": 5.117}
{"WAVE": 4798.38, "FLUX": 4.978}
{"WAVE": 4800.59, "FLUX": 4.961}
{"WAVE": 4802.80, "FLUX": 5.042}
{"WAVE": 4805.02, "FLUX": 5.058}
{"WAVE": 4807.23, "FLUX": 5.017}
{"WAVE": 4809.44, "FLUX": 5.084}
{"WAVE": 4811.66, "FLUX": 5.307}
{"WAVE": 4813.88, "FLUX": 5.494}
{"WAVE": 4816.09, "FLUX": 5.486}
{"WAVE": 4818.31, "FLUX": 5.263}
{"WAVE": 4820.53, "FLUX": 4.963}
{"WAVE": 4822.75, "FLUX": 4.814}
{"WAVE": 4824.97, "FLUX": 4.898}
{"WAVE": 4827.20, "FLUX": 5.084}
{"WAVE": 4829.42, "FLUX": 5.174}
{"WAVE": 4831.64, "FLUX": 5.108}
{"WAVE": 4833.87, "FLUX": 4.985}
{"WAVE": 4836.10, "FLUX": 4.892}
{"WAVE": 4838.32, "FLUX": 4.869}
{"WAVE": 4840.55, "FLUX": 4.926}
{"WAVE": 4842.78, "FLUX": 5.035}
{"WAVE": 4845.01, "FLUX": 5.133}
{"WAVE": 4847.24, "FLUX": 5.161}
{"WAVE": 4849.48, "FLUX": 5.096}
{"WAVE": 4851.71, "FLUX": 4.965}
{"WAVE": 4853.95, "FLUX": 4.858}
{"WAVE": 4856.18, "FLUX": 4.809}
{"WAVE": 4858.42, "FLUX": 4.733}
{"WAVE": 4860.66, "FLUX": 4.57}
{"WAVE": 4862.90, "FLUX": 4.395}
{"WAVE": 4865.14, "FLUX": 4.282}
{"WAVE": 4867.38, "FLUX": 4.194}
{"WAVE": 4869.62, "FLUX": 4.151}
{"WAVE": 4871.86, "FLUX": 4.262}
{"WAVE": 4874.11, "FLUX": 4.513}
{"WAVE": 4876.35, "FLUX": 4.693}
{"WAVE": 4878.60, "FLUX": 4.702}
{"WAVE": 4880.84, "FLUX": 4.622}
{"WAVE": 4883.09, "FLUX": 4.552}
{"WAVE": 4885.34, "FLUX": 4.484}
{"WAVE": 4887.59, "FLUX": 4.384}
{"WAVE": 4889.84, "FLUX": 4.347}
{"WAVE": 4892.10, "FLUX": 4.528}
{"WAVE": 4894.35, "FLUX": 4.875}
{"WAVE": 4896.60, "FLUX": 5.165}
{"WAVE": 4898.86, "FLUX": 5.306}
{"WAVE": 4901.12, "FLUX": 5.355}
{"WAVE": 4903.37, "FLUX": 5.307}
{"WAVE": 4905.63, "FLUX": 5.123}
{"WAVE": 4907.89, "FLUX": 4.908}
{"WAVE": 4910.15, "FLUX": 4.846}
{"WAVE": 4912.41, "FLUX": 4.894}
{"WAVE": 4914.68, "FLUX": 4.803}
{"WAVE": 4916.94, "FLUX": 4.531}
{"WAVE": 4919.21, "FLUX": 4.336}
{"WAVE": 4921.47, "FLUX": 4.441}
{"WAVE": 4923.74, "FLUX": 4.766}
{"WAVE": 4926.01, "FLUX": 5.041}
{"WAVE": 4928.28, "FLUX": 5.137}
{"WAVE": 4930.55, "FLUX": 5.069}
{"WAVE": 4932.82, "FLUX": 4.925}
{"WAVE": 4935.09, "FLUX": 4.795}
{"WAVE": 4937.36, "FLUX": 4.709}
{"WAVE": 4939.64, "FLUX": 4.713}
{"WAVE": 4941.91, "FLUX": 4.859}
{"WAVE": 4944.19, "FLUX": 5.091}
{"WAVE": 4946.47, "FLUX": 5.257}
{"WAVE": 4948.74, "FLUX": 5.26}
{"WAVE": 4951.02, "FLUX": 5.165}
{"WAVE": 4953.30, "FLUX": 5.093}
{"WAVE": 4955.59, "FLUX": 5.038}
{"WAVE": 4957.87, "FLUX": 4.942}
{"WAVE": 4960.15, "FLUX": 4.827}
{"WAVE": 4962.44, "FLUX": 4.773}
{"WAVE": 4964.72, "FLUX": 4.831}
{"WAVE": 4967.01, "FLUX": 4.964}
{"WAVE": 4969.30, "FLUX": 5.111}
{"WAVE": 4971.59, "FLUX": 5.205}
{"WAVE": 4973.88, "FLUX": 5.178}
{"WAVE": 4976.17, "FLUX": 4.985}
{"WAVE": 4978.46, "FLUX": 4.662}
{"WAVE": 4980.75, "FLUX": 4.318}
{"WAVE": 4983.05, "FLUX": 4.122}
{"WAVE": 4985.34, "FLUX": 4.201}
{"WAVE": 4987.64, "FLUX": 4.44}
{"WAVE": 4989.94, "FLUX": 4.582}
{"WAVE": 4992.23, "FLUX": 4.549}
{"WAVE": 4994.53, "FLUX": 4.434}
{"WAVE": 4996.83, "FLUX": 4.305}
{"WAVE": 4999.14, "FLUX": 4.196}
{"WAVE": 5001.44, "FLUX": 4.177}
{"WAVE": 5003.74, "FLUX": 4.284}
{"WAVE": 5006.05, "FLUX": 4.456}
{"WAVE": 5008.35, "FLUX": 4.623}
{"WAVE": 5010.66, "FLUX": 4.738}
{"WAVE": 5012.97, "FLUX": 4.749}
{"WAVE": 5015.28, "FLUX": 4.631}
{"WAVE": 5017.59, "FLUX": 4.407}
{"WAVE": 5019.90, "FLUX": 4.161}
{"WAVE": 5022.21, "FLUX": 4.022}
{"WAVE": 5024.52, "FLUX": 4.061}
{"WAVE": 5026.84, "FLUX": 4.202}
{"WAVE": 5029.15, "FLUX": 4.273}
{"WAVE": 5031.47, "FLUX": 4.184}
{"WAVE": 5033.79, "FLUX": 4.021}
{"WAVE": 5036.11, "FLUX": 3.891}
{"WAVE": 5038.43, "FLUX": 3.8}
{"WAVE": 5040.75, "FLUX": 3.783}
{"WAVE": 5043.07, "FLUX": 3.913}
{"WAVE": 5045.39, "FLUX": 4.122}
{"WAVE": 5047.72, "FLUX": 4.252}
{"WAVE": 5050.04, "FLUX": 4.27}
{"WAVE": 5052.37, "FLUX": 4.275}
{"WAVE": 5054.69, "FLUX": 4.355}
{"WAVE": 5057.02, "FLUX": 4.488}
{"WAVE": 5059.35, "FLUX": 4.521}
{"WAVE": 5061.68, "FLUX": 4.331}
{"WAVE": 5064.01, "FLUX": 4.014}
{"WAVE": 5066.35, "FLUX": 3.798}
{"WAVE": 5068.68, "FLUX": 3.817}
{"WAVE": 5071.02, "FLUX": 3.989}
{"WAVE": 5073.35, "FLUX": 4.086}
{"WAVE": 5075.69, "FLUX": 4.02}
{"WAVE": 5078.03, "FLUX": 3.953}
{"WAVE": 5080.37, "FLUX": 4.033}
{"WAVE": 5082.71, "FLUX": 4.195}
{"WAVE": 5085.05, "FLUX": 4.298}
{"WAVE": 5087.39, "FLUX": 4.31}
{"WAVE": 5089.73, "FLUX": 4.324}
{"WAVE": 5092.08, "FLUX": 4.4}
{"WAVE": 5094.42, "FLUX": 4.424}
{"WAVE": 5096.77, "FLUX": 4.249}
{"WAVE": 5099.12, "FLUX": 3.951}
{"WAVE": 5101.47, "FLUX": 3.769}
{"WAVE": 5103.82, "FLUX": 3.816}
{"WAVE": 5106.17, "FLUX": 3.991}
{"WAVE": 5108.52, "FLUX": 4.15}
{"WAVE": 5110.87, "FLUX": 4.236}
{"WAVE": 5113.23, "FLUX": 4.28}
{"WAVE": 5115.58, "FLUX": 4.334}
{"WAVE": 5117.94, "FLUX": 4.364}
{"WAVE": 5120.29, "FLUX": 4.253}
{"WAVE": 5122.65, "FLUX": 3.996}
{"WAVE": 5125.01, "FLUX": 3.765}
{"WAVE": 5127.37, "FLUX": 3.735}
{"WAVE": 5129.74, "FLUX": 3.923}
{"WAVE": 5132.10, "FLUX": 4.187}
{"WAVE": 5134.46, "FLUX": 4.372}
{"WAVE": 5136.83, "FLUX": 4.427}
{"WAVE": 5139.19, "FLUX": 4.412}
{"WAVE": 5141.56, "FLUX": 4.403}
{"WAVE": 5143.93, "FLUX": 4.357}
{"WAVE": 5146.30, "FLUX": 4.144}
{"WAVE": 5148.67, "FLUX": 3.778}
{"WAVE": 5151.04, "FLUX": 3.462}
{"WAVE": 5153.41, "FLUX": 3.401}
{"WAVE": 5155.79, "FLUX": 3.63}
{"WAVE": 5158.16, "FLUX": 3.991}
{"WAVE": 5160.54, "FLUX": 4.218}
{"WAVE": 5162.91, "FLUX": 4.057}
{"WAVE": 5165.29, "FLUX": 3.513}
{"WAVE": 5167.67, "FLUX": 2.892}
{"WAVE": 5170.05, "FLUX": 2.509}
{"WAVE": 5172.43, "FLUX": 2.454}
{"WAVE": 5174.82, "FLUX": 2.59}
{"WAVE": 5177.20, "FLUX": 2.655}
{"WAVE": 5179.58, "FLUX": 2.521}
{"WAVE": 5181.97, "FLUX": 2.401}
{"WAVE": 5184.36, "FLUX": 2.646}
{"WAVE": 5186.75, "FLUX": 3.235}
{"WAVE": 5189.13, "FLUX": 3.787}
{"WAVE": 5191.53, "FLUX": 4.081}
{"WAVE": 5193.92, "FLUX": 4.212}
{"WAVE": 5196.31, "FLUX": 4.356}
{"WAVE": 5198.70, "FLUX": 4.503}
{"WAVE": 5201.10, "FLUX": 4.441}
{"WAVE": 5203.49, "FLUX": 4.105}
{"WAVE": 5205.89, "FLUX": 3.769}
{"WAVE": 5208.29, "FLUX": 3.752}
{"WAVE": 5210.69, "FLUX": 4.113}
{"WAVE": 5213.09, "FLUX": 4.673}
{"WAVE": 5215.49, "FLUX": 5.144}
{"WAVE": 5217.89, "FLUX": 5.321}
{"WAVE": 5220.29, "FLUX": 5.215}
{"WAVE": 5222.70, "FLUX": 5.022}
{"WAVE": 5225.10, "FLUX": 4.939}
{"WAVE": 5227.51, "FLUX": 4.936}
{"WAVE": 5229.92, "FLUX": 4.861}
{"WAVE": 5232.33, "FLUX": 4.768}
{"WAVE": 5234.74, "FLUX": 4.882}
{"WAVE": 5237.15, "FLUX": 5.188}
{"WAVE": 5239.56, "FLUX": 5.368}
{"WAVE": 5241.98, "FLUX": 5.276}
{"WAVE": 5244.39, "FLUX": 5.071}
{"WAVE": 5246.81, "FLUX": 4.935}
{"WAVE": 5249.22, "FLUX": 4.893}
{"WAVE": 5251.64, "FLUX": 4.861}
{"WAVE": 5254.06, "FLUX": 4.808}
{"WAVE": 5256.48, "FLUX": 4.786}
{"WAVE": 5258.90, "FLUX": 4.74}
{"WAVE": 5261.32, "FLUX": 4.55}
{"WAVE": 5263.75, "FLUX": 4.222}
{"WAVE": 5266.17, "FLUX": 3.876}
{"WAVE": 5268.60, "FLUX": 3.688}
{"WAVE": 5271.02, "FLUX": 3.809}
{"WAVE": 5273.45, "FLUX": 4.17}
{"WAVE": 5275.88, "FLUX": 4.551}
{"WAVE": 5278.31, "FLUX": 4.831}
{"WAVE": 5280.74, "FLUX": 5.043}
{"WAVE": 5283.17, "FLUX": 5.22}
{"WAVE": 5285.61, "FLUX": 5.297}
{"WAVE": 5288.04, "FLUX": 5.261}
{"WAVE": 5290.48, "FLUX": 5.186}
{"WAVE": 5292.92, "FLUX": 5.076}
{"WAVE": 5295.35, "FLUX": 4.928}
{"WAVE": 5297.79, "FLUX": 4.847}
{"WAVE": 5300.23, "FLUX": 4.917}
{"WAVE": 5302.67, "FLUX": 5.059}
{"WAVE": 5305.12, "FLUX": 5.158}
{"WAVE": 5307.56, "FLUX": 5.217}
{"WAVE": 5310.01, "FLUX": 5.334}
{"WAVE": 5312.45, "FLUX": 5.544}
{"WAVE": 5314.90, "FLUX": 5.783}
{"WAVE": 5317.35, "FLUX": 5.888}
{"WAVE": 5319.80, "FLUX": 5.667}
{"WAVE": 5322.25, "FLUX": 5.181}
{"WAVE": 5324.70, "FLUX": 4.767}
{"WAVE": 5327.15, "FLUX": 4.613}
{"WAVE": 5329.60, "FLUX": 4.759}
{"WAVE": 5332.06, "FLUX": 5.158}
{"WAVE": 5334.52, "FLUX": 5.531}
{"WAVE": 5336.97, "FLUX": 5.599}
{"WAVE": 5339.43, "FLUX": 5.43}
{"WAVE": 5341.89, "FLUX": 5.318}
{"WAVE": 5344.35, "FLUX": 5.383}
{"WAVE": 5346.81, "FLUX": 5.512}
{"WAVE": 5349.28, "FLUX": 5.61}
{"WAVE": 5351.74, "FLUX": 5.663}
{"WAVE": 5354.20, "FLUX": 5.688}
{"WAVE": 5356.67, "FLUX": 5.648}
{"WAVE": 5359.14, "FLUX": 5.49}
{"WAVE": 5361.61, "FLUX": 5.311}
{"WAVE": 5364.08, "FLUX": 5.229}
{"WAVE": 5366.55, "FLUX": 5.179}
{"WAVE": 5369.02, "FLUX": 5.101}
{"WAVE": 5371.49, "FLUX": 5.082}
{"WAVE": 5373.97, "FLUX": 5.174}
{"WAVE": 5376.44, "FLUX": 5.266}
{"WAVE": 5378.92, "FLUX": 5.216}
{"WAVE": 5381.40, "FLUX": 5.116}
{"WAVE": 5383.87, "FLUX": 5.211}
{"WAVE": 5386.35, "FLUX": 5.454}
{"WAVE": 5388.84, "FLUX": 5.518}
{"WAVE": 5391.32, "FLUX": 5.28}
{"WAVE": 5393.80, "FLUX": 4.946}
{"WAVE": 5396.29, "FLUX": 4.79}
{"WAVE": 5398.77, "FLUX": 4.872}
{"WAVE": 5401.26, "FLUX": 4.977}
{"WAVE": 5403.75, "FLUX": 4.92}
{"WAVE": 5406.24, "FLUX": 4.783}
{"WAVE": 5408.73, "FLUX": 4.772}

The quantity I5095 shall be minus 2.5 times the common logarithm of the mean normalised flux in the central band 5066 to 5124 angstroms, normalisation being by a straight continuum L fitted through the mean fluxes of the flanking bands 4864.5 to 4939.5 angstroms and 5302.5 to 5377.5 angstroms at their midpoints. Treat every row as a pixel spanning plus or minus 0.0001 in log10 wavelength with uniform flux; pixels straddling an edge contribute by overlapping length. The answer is 0.21 mag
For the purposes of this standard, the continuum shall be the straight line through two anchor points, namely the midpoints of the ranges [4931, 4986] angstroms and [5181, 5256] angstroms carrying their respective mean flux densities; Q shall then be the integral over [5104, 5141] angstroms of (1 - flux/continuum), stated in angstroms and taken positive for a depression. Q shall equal 3.9 angstroms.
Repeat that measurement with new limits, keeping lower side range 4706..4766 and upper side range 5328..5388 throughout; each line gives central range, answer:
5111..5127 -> 3.2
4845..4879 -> 2.5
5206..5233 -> 2.5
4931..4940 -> 0.4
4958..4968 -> 0.4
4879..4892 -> 1.4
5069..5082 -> 2.9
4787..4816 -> -1.0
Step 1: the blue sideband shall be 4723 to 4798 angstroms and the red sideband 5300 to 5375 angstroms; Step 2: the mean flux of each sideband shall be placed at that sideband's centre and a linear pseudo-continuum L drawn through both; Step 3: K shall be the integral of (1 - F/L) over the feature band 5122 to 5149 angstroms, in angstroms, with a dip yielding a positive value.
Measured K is 5.4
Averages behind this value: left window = 4.9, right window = 5.33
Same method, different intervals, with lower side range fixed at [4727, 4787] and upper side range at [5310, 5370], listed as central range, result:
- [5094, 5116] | 4.54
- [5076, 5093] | 3.12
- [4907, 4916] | 0.25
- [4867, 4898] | 2.62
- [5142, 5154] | 3.05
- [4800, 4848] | -1.60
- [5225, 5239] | 0.88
